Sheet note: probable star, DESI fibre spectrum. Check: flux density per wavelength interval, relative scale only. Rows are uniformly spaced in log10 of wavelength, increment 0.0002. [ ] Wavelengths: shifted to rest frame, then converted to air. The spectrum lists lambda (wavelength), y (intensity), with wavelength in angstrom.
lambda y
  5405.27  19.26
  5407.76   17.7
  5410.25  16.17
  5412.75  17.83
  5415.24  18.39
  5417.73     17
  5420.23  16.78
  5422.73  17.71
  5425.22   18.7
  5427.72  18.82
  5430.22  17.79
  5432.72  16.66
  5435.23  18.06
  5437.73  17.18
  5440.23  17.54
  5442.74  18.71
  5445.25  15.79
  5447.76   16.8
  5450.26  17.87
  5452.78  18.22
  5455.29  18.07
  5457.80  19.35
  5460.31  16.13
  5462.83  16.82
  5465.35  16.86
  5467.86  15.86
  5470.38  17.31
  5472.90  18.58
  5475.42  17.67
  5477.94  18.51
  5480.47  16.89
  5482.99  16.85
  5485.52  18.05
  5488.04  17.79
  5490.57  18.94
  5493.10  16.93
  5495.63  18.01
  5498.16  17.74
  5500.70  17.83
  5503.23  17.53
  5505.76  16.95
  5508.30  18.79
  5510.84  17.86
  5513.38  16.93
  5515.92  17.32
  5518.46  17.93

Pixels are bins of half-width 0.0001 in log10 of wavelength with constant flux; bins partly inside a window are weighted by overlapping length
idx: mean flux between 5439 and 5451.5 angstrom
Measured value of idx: 17.3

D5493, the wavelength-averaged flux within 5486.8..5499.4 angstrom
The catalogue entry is 17.9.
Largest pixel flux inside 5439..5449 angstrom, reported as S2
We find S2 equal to 18.71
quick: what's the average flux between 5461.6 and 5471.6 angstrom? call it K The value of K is 16.7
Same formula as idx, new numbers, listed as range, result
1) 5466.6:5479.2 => 17.6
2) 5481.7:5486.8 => 17.5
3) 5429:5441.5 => 17.4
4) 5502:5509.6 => 17.8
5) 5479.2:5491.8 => 17.7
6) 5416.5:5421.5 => 16.9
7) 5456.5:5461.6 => 17.7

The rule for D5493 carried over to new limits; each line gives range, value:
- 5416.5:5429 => 17.8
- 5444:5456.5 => 17.3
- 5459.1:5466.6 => 16.6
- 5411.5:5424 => 17.5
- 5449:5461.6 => 17.9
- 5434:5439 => 17.6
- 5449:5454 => 18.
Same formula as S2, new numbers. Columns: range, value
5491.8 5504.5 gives 18.01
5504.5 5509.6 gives 18.79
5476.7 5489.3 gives 18.51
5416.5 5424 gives 17.71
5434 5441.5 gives 18.06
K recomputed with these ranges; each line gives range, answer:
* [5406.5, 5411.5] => 16.9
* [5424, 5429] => 18.8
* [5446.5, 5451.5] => 17.4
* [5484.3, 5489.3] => 17.9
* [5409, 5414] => 17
